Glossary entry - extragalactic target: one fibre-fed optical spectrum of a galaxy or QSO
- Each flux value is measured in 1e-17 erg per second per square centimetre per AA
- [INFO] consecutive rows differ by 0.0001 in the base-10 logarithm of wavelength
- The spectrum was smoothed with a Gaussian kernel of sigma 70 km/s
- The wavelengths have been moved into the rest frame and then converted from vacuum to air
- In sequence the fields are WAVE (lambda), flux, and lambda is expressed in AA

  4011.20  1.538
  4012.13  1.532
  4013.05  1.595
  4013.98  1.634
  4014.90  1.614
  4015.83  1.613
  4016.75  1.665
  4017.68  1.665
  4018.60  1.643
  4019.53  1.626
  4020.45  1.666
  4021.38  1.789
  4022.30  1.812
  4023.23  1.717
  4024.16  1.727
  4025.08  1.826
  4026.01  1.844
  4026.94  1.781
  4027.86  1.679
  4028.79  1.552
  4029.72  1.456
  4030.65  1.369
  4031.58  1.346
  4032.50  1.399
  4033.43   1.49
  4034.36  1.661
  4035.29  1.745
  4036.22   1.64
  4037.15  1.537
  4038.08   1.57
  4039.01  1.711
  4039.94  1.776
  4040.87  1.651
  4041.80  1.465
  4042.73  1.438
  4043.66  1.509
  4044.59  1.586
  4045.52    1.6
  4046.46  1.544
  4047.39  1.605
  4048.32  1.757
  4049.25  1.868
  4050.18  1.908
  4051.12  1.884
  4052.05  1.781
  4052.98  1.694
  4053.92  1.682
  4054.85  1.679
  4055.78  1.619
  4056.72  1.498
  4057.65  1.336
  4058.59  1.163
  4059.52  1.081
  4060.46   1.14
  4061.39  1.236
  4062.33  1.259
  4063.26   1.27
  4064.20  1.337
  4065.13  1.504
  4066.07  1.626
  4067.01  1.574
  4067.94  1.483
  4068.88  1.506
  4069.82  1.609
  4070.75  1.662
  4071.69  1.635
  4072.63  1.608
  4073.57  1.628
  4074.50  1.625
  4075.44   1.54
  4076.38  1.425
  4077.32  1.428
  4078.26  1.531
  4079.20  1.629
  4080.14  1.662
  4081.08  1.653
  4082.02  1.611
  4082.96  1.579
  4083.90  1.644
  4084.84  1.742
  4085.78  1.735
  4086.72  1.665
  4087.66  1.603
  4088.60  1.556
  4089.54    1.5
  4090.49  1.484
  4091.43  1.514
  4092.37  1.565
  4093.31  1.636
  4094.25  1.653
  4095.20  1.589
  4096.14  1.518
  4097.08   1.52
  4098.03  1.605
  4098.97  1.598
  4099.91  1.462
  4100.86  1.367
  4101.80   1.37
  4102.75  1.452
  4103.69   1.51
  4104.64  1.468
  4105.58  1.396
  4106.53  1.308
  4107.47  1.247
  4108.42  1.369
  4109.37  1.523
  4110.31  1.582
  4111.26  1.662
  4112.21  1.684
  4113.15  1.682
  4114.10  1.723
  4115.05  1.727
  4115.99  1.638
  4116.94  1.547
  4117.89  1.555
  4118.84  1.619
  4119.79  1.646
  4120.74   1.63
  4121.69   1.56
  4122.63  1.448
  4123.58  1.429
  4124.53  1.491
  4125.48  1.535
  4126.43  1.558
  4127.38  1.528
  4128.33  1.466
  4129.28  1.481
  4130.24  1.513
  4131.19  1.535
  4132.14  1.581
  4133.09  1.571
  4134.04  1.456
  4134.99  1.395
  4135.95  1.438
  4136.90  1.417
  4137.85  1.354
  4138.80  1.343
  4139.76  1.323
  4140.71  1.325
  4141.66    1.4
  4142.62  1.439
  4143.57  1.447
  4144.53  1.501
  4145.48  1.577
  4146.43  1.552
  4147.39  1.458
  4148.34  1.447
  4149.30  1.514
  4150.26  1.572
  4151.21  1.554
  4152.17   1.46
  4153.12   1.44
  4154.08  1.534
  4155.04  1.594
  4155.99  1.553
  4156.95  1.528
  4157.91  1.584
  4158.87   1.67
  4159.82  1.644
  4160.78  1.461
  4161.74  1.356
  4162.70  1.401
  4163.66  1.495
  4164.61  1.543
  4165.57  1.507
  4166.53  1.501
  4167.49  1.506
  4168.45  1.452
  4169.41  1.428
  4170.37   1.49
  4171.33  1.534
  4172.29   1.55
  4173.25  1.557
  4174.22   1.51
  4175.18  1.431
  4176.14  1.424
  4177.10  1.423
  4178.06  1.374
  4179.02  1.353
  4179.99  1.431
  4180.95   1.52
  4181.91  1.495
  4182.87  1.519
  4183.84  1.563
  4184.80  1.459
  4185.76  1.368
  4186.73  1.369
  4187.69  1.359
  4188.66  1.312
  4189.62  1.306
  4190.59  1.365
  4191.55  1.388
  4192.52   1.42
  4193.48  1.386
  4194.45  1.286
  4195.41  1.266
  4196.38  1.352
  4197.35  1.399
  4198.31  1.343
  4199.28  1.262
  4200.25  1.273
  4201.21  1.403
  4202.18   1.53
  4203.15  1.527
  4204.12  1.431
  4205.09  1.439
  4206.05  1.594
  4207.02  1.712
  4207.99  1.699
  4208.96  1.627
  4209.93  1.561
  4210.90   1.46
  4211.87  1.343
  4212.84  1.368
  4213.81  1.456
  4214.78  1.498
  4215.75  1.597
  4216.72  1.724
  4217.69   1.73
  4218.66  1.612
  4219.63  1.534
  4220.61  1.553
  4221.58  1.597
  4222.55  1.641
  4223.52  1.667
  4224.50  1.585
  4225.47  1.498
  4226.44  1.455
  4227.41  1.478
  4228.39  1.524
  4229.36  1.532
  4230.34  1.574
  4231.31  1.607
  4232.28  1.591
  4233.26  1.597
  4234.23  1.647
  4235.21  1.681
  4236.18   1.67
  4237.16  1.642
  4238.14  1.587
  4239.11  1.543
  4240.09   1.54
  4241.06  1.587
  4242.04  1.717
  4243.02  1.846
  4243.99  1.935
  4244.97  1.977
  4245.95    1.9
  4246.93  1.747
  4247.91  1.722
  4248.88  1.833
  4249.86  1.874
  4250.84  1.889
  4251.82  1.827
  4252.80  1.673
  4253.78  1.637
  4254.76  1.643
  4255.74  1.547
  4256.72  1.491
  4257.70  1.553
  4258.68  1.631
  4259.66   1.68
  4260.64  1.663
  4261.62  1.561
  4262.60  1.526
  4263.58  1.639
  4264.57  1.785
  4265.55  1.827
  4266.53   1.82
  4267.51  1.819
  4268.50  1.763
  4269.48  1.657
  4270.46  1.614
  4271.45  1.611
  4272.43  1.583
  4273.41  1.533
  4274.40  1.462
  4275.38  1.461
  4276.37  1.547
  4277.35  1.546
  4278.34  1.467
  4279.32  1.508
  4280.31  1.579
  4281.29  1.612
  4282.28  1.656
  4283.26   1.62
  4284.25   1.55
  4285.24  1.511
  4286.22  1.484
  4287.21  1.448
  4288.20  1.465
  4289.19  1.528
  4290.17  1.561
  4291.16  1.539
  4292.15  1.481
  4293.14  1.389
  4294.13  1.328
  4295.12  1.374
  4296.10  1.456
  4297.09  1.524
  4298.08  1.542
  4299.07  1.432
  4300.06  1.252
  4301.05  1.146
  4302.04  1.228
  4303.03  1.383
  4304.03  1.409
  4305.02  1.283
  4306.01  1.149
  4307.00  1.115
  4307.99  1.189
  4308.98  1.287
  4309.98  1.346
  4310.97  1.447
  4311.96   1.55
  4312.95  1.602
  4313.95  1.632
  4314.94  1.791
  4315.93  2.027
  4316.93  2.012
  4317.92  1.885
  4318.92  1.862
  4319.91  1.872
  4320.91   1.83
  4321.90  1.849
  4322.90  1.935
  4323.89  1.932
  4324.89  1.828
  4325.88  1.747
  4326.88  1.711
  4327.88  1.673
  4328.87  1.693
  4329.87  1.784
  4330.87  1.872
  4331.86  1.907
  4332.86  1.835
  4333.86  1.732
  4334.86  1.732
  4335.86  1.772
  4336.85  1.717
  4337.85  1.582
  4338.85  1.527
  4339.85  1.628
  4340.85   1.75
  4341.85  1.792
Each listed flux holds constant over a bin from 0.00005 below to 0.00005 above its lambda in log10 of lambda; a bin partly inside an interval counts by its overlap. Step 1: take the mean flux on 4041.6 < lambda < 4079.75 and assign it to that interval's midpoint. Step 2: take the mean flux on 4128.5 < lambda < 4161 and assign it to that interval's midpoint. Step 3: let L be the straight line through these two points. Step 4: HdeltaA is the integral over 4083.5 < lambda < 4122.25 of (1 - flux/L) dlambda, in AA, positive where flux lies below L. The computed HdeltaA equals -1.1 AA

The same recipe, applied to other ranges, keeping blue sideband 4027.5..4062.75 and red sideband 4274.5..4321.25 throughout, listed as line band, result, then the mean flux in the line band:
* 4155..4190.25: 1.28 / 1.47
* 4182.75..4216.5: 1.92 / 1.44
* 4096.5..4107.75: 0.69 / 1.45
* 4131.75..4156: 1.02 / 1.47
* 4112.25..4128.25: -0.47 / 1.58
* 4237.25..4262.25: -3.08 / 1.7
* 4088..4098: -0.09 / 1.56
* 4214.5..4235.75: -0.96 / 1.59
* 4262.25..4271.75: -1.24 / 1.71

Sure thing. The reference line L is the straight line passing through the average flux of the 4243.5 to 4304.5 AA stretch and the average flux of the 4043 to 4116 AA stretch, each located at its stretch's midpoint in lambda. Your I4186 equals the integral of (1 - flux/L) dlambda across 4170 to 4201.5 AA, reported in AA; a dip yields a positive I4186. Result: 3.2 AA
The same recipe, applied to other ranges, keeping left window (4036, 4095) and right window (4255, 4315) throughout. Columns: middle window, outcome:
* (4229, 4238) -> -0.55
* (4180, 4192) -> 0.90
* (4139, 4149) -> 0.65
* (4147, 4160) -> 0.04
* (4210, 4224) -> -0.27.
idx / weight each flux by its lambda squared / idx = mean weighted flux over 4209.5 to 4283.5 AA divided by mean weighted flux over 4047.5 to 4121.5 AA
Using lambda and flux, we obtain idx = 1.13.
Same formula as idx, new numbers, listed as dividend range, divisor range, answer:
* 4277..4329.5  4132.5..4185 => 1.12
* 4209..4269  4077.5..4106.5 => 1.13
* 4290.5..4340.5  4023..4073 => 1.16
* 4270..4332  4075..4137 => 1.11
